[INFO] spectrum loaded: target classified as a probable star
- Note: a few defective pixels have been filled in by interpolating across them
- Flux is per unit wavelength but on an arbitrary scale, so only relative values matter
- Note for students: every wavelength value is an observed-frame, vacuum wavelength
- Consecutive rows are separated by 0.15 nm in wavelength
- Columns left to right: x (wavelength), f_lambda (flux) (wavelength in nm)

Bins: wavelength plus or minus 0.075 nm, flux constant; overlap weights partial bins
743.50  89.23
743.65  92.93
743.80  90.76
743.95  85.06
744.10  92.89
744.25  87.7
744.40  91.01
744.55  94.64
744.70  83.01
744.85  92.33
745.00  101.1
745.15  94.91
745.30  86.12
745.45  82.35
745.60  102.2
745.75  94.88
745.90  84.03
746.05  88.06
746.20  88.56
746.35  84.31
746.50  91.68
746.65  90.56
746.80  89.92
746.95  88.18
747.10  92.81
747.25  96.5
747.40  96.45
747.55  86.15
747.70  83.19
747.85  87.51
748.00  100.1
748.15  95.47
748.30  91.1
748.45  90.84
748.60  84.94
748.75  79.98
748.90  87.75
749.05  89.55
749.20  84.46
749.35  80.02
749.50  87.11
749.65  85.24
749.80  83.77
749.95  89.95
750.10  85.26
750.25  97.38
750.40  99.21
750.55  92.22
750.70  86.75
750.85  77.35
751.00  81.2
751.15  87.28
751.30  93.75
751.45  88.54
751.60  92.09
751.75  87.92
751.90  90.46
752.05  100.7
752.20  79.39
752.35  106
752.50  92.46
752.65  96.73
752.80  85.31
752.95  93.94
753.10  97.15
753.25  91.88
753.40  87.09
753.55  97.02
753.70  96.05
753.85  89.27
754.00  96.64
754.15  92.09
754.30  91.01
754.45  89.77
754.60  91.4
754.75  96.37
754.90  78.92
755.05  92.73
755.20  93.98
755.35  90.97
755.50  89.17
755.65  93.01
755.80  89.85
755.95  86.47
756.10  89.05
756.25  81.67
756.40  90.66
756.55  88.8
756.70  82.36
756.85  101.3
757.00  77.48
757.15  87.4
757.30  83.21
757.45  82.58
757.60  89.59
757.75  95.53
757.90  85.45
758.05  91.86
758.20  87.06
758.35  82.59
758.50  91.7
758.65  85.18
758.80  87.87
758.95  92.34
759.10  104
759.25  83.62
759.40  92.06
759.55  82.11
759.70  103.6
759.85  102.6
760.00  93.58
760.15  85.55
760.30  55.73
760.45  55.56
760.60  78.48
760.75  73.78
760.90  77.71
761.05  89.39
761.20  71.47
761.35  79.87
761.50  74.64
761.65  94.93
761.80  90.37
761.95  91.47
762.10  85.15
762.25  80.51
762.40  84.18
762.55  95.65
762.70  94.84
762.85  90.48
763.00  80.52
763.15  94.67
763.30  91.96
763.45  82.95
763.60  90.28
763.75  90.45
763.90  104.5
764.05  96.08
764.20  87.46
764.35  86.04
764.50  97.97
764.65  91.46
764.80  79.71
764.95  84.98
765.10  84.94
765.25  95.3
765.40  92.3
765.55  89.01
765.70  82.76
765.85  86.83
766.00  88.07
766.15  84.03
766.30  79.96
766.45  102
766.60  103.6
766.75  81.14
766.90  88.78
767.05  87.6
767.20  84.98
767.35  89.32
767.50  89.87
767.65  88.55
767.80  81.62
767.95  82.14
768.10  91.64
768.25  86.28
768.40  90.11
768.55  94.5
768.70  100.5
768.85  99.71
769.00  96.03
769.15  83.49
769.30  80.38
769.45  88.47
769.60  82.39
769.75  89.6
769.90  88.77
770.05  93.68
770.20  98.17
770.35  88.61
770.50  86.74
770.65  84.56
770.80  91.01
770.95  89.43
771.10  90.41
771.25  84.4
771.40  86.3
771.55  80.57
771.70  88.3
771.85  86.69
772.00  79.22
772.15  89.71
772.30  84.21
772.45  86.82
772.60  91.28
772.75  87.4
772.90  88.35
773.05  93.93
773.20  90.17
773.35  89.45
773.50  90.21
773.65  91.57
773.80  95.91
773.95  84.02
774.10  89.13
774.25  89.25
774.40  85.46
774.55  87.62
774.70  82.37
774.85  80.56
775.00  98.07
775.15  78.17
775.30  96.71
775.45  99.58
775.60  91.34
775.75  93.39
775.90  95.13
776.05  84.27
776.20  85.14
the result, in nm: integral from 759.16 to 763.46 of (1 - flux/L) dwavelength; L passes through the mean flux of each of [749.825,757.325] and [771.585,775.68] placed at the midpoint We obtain 0.233 nm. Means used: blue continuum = 90.3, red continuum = 88.6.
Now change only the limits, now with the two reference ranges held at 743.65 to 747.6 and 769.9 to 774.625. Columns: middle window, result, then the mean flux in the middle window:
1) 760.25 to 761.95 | 0.23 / 77.5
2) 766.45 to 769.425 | -0.03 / 89.8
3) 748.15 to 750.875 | 0.08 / 87.8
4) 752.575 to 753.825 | -0.04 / 93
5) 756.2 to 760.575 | 0.13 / 86.9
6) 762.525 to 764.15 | -0.05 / 91.9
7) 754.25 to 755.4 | -0.01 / 90.6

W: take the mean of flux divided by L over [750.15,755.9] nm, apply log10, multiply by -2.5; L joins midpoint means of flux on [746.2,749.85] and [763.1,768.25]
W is -0.03 mag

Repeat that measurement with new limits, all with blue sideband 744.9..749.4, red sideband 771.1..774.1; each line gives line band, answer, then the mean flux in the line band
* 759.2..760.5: 0.06 mag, 84.4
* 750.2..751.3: 0.01 mag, 88.9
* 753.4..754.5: -0.04 mag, 92.8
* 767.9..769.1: -0.05 mag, 92.6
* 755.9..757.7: 0.03 mag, 86.8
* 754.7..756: -0.01 mag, 90.1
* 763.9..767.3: -0.01 mag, 89.2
